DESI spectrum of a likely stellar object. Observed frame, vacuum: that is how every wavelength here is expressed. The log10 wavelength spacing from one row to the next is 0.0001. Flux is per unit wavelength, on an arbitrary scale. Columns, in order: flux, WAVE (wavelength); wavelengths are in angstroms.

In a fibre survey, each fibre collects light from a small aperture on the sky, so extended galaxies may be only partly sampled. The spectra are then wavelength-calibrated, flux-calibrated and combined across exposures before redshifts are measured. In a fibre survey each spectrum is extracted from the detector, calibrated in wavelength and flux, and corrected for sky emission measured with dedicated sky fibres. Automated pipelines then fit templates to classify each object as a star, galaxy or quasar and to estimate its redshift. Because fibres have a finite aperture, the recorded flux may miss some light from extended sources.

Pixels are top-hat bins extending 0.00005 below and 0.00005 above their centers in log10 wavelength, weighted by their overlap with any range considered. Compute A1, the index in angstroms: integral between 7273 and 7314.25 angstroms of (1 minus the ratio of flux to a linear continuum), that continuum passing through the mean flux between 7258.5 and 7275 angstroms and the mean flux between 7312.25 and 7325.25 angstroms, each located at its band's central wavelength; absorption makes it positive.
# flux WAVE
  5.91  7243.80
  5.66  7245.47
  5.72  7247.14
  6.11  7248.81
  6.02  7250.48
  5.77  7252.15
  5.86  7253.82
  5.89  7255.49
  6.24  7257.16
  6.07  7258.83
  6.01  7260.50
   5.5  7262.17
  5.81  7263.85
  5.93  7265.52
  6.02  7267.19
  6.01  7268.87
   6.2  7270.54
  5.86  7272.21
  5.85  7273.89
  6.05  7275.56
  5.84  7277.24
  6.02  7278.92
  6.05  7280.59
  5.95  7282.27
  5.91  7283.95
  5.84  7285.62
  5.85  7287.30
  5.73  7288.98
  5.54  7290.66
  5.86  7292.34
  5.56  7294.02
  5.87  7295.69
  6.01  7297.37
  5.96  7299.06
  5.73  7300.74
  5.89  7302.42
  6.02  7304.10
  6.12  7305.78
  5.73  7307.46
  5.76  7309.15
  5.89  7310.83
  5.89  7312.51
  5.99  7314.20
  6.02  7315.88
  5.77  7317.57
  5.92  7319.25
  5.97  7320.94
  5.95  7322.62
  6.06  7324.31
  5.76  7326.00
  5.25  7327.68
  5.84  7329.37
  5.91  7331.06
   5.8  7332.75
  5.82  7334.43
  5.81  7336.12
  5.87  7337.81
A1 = 0.4 angstroms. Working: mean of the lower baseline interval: 5.92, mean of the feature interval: 5.87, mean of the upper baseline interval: 5.94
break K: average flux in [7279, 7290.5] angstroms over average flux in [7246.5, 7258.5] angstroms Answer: 0.99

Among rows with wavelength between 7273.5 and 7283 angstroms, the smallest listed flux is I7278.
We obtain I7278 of 5.84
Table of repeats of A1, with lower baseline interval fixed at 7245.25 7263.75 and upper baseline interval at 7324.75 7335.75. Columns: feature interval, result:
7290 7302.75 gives 0.0 angstroms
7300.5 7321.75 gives -0.4 angstroms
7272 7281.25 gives -0.1 angstroms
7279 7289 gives -0.1 angstroms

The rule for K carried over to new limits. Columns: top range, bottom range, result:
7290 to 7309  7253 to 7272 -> 0.98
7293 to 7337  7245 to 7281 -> 0.99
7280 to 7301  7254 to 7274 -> 0.98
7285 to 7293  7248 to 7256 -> 0.97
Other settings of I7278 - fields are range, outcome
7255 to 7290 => 5.5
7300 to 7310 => 5.73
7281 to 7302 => 5.54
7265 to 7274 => 5.85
